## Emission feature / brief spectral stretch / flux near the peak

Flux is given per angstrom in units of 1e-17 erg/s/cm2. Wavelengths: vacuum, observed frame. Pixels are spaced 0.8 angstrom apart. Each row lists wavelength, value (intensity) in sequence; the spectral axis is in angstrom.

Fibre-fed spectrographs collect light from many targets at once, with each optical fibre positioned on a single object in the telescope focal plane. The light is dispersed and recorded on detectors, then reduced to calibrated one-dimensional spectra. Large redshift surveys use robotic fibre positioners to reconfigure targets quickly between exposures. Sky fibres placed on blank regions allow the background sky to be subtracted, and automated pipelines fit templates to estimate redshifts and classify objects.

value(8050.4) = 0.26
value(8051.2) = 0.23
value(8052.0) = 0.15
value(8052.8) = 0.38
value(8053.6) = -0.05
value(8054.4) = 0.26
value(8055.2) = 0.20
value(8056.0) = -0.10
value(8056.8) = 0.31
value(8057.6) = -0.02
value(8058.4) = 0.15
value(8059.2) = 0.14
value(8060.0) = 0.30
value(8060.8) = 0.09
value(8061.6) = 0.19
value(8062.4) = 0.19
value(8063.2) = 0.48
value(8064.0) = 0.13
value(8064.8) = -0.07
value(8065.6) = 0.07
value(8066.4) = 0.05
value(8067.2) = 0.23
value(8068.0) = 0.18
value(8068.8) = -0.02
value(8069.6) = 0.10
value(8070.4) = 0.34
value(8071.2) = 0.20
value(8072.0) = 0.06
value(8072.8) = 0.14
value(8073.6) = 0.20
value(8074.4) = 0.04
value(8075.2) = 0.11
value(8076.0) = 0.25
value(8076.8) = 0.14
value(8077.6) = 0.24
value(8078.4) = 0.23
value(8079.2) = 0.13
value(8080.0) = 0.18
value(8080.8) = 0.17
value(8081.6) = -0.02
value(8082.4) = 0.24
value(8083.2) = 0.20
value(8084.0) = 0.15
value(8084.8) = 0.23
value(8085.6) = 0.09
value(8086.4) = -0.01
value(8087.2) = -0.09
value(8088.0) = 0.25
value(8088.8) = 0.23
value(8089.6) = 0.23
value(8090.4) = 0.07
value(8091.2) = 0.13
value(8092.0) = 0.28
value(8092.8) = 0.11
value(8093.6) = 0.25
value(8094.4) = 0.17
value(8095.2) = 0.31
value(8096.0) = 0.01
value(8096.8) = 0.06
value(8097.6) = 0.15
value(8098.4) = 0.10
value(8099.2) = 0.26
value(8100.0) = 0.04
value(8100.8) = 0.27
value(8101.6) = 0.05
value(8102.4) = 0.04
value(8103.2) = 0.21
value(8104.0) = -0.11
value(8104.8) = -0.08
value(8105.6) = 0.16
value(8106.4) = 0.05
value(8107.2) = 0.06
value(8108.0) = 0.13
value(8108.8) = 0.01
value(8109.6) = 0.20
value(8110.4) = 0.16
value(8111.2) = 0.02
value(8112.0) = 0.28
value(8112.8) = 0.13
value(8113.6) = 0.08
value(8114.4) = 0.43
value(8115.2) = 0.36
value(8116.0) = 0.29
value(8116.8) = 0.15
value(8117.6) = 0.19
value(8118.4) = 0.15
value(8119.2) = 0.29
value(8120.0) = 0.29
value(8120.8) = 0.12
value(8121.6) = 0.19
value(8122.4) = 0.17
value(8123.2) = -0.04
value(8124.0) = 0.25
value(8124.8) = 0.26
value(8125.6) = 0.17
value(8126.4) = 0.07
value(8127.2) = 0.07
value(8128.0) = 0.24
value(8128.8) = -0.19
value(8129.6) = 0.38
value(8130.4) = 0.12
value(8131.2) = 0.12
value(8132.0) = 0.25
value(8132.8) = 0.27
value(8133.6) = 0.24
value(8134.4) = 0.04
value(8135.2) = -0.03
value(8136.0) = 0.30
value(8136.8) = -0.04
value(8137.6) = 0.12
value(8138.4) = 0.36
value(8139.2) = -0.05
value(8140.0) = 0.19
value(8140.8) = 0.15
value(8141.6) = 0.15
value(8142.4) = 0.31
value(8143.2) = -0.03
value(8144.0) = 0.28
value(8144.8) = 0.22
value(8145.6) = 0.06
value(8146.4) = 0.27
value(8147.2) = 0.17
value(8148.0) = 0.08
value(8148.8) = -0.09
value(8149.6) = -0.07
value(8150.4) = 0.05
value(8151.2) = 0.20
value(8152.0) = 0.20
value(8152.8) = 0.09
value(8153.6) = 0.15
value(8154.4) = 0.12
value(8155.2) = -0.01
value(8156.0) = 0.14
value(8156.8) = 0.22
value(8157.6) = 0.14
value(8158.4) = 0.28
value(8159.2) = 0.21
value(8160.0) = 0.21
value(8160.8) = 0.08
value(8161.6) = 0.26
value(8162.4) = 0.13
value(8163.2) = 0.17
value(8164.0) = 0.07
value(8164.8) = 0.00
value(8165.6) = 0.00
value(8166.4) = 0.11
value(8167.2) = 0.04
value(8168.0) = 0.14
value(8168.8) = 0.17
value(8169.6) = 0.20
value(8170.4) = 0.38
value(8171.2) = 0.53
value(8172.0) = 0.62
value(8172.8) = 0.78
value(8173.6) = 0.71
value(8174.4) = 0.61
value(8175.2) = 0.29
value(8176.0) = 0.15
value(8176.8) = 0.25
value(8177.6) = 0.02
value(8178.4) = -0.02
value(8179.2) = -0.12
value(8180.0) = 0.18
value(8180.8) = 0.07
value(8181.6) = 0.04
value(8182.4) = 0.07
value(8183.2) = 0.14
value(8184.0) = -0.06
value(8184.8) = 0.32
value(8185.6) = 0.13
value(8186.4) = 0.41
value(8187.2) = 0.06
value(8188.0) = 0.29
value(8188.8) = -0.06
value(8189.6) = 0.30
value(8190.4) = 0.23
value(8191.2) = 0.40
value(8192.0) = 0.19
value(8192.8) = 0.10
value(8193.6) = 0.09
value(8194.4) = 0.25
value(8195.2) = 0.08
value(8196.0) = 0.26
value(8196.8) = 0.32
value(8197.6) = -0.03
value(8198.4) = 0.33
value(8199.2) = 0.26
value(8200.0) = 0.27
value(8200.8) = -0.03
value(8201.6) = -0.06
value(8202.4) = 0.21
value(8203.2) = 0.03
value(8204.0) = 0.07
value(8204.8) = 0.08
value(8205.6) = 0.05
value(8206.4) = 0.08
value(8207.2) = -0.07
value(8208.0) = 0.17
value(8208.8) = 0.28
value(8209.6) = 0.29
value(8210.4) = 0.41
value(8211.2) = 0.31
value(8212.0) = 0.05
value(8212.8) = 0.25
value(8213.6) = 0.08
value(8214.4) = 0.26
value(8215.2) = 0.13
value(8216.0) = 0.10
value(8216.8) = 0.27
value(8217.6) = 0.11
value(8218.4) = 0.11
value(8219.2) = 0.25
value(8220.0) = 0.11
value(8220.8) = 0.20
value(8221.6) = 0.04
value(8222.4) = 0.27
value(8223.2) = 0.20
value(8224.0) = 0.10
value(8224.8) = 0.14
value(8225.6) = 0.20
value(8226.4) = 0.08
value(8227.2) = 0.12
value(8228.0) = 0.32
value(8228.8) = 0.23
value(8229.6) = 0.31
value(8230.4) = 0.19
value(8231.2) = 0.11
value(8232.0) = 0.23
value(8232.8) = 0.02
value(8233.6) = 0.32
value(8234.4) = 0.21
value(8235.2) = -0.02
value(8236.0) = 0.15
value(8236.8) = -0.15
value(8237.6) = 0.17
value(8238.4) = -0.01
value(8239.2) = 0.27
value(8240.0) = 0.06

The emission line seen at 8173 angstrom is Hgamma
